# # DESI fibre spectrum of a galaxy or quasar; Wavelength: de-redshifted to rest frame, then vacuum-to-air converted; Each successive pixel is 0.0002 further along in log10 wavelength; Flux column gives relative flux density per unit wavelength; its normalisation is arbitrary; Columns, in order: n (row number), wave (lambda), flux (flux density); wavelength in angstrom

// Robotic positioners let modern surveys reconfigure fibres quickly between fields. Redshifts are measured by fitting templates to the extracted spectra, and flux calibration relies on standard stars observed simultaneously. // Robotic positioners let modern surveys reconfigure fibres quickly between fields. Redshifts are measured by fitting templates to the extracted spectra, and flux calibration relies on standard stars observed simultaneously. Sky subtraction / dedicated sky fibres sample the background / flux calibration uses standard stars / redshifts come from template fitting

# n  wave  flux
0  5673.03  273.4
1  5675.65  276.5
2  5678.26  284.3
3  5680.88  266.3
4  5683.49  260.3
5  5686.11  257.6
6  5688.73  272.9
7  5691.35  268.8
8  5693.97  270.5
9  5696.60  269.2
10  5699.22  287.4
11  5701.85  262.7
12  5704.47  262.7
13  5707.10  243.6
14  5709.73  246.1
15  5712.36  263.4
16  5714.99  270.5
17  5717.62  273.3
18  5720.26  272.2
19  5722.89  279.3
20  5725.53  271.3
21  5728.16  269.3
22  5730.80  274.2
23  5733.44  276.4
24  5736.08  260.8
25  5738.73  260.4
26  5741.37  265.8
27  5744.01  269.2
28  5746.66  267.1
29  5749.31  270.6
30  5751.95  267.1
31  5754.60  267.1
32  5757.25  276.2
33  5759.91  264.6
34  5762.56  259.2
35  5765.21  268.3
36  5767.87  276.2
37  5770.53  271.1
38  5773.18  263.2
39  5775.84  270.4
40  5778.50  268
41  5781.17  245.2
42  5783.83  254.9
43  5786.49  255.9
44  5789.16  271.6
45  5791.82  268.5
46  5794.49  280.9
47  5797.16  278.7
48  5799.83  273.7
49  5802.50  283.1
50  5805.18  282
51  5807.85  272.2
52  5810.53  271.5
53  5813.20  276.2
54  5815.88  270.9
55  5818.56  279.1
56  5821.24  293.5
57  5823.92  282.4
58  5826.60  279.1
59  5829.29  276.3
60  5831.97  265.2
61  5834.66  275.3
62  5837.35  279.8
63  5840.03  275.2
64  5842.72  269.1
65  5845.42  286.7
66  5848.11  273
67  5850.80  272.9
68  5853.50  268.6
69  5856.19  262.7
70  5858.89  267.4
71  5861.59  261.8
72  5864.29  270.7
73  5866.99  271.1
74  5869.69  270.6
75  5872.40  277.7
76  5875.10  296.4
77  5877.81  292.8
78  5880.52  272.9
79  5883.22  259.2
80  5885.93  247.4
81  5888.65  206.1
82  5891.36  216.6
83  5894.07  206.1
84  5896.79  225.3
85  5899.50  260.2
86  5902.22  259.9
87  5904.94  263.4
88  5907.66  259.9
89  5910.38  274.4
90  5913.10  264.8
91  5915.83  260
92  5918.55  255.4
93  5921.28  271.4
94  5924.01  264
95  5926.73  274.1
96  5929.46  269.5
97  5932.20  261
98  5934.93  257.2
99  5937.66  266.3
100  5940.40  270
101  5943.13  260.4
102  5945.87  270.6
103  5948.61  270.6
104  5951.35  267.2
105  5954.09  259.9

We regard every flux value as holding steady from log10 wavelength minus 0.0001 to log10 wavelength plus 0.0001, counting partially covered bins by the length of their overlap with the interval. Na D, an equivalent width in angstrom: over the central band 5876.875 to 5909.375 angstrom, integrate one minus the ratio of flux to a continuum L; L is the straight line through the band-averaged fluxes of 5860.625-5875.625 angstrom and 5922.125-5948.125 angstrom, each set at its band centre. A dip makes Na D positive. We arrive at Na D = 2.9 angstrom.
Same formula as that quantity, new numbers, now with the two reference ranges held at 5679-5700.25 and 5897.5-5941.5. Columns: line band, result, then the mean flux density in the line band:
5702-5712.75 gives 0.6 angstrom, 254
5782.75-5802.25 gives -0.2 angstrom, 270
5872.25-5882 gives -0.8 angstrom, 286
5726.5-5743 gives 0.0 angstrom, 268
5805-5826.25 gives -1.0 angstrom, 278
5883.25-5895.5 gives 1.9 angstrom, 223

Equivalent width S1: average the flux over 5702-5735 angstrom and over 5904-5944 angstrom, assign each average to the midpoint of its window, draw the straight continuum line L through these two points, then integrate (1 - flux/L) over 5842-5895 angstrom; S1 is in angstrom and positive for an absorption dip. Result 0.5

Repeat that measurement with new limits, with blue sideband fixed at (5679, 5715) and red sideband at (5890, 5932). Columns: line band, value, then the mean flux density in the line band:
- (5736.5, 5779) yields -0.94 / 268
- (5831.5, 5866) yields -1.83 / 272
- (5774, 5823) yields -2.25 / 272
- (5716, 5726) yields -0.41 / 274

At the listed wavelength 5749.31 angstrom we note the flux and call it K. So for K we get 270.6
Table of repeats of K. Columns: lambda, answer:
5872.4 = 277.7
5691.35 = 268.8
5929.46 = 269.5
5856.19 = 262.7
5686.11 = 257.6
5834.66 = 275.3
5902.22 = 259.9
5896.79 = 225.3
